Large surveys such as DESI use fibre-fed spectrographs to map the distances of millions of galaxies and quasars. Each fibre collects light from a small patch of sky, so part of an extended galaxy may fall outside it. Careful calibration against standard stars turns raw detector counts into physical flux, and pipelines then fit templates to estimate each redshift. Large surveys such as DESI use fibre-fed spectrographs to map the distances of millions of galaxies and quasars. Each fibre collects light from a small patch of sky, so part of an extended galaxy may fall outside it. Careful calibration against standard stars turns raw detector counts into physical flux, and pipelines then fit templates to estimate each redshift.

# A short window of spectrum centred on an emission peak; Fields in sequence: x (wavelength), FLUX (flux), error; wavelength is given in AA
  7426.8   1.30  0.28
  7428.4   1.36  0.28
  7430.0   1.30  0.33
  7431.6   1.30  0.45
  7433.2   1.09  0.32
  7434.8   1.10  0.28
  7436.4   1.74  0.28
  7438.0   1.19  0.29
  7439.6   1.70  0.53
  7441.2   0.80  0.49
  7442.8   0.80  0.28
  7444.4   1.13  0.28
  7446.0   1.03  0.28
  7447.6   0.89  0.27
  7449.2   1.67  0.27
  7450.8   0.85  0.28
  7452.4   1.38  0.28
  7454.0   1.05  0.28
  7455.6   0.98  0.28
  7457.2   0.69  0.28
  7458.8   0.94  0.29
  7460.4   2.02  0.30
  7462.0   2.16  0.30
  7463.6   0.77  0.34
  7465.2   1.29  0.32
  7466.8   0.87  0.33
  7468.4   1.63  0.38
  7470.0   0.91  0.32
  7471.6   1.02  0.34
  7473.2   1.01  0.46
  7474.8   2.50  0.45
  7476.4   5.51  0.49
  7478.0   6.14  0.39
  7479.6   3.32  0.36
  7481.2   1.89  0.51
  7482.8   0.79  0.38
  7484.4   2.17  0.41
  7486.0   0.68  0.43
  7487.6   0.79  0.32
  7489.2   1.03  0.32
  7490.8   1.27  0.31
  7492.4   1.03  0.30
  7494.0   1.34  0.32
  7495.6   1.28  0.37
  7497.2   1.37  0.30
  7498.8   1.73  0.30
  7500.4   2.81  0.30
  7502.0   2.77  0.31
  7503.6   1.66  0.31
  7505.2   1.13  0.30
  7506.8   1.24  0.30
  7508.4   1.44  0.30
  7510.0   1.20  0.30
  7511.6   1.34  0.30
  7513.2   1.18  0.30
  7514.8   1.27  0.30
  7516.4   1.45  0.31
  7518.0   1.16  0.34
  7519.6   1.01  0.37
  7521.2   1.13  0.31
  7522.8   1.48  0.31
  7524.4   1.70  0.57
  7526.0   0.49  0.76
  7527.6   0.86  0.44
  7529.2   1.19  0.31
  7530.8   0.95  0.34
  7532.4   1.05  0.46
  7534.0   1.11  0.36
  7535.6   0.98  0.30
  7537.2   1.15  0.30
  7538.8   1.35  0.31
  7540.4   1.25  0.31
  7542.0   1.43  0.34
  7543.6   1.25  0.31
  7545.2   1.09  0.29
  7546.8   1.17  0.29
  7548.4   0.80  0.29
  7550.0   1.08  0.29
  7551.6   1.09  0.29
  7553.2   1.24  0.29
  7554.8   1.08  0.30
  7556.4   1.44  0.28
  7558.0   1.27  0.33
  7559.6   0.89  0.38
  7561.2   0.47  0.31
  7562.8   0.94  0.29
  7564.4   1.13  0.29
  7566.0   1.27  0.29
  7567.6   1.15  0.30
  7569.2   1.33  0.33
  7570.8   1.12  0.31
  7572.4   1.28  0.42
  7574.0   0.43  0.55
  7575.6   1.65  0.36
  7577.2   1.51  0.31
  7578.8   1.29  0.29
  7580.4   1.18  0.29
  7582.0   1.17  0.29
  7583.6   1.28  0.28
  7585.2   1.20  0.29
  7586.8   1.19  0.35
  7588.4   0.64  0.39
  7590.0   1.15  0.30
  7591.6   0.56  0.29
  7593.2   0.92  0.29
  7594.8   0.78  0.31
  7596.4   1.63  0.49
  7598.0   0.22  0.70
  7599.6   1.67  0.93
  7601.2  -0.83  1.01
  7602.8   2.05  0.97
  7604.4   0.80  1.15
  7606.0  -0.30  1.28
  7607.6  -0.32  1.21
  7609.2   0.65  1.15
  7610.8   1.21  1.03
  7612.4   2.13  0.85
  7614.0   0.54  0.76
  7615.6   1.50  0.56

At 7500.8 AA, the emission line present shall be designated [N II] 6583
